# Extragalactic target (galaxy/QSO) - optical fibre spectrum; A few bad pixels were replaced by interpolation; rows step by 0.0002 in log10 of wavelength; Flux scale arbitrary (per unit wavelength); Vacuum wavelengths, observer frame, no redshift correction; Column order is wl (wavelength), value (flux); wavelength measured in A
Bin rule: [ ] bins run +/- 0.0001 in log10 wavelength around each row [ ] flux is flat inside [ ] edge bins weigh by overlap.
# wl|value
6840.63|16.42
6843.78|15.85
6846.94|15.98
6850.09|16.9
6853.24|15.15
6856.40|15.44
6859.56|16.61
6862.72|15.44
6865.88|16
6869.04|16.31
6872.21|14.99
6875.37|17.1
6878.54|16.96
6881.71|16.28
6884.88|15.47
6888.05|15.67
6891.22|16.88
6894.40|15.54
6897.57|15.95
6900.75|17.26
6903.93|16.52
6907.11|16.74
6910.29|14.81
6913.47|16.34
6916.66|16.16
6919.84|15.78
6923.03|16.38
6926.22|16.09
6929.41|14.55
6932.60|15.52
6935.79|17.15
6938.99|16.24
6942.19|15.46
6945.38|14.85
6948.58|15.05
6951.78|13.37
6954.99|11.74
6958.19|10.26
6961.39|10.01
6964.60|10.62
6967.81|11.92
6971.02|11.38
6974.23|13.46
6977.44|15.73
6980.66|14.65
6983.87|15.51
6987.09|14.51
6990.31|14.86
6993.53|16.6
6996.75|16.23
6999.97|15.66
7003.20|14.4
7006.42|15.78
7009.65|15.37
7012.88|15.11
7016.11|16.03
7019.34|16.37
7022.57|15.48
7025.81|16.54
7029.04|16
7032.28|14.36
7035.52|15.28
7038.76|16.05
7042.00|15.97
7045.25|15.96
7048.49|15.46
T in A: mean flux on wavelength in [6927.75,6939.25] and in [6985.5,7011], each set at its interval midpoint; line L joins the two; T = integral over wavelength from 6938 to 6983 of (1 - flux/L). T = 7.1 A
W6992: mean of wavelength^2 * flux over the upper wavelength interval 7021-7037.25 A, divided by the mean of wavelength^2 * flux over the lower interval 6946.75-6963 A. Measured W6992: 1.3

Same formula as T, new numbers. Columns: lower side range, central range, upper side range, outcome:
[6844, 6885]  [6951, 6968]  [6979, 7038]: 4.9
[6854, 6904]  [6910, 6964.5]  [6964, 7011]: 2.5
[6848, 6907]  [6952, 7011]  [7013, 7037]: 7.5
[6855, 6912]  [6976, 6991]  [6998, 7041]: 0.6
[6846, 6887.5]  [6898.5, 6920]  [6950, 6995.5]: -1.9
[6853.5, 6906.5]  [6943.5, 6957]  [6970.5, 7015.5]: 1.6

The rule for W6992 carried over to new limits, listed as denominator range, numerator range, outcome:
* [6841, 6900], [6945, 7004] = 0.88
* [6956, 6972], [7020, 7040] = 1.47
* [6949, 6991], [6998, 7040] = 1.22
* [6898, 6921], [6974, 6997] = 0.96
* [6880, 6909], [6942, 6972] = 0.77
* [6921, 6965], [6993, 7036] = 1.13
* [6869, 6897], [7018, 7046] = 1.02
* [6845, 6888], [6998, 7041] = 1.02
